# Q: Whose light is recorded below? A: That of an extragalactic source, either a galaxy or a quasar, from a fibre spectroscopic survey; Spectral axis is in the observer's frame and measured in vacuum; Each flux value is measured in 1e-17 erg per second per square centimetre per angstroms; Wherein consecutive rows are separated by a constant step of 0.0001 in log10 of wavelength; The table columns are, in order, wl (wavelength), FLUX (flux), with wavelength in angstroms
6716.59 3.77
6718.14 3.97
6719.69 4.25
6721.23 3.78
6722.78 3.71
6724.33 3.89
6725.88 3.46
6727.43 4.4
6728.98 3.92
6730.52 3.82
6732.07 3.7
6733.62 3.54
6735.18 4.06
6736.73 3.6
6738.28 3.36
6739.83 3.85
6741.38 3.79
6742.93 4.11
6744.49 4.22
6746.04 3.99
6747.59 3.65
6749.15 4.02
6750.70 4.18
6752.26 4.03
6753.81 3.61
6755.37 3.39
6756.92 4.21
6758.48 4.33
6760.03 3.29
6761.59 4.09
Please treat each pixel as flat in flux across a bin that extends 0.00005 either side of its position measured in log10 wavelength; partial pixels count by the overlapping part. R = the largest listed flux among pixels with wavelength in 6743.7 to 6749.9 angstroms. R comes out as 4.22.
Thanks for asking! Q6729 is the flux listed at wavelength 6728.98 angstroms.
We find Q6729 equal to 3.92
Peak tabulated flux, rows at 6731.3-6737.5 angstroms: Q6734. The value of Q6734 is 4.06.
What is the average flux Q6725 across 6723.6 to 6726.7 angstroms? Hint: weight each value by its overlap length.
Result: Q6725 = 3.68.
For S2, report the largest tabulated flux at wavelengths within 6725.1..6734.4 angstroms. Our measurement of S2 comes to 4.4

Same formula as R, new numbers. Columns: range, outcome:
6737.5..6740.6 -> 3.85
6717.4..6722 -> 4.25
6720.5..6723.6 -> 3.78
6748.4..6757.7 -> 4.21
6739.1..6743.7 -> 4.11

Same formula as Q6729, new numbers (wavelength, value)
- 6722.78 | 3.71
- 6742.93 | 4.11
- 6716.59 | 3.77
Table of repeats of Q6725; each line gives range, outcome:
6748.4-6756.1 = 3.85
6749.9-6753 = 4.1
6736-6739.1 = 3.49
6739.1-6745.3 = 3.99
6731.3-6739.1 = 3.65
